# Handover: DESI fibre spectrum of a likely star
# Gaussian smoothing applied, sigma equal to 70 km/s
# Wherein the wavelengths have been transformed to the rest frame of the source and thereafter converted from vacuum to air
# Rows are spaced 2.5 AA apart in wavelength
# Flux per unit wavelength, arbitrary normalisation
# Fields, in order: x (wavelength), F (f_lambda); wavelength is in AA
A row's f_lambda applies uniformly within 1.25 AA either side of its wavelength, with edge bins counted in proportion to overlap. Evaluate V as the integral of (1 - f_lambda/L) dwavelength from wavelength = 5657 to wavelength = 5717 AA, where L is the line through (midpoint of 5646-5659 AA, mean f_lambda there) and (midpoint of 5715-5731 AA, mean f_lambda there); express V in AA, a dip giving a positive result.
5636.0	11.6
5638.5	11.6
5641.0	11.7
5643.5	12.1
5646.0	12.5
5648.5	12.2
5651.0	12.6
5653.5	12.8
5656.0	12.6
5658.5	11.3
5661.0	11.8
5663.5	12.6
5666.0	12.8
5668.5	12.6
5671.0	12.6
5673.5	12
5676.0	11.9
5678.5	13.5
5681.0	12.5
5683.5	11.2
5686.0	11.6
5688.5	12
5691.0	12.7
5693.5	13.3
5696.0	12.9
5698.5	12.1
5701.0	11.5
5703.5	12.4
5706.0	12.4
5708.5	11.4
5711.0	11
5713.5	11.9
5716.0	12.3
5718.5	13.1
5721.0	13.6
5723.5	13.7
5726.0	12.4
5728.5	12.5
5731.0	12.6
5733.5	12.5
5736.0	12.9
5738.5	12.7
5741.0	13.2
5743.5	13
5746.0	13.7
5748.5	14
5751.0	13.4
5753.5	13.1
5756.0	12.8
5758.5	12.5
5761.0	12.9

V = 2.2 AA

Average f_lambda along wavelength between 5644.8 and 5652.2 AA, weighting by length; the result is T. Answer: 12.4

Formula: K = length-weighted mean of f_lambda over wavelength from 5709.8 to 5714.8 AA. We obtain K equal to 11.5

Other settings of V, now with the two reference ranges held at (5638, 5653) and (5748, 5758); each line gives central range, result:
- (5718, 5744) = 0.2 AA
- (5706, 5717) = 0.9 AA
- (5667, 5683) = 0.0 AA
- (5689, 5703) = 0.2 AA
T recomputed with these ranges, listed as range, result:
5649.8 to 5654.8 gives 12.7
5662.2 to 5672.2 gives 12.6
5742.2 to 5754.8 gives 13.4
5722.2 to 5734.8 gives 12.7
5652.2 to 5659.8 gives 12.2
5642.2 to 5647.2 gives 12.3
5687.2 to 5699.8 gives 12.6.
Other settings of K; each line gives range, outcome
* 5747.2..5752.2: 13.7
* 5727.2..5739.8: 12.6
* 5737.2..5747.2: 13.1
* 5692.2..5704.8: 12.4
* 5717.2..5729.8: 13.1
